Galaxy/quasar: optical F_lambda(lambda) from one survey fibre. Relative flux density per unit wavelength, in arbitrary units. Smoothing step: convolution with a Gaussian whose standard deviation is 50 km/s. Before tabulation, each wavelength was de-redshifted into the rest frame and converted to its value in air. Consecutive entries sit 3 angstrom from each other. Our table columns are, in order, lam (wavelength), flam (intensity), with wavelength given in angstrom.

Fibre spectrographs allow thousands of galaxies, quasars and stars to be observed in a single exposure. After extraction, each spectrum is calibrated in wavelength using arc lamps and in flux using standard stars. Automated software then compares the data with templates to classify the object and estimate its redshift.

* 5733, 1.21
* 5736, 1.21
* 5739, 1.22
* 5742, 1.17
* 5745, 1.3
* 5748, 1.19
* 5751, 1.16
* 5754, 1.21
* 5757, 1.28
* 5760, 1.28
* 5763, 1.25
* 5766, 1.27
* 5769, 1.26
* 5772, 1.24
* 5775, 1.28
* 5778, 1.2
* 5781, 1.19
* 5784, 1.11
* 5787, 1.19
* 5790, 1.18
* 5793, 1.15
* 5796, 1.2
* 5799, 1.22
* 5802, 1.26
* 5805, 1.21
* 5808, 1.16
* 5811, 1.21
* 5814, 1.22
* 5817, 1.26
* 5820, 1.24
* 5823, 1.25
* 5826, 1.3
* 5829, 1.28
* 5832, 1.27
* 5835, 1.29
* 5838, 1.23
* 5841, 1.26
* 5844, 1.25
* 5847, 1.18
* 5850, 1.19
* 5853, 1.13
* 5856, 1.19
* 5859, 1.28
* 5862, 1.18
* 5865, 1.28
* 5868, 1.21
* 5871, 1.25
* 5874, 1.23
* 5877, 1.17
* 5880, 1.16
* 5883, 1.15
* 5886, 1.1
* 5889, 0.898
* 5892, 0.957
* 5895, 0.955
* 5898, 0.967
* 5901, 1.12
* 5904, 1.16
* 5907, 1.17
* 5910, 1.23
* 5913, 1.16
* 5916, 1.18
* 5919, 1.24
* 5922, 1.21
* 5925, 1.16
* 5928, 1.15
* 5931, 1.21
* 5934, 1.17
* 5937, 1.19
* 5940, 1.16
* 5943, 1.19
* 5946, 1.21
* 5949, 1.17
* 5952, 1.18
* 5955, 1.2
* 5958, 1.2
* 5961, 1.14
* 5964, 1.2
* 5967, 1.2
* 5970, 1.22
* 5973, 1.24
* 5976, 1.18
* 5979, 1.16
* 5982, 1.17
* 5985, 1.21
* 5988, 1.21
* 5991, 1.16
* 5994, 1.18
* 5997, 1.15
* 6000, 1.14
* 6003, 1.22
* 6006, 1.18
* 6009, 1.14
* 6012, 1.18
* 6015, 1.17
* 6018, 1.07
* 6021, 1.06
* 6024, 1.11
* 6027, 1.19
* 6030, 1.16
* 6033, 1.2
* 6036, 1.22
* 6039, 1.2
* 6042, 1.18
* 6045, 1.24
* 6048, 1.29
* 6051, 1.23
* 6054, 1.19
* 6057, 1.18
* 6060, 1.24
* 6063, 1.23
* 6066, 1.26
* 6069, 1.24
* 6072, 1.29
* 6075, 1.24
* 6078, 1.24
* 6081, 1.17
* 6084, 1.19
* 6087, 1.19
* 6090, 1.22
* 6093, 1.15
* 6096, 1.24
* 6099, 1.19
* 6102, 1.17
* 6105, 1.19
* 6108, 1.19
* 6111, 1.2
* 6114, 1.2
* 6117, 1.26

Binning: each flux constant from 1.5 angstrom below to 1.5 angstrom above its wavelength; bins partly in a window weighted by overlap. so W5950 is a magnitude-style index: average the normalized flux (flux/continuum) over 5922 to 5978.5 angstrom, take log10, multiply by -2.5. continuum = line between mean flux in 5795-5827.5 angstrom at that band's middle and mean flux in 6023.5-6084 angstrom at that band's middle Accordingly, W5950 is 0.03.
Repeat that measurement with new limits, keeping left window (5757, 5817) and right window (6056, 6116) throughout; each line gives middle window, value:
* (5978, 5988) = 0.03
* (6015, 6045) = 0.05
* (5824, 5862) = -0.02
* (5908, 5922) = 0.01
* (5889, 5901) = 0.24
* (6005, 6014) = 0.04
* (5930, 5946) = 0.03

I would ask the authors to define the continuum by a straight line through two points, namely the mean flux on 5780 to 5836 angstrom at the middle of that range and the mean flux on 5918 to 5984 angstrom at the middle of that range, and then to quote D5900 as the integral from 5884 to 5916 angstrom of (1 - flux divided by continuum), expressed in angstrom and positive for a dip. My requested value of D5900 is 3.2 angstrom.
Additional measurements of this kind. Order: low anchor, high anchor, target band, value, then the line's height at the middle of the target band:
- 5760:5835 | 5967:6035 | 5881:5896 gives 2.28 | 1.2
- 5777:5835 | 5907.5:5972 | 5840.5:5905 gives 3.06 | 1.2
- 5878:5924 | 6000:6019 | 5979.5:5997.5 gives -0.46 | 1.15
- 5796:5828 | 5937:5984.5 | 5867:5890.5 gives 1.32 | 1.21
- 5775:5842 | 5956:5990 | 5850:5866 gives 0.08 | 1.21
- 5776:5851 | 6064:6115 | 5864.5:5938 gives 4.37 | 1.22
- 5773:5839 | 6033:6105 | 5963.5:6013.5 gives 1.38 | 1.22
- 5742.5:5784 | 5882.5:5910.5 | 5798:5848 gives -3.70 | 1.16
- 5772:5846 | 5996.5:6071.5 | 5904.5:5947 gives 0.68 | 1.21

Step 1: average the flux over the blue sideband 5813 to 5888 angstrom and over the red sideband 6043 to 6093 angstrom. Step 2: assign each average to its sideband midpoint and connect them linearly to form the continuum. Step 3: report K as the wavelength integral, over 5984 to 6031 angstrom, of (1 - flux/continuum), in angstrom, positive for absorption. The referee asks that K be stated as 2.5 angstrom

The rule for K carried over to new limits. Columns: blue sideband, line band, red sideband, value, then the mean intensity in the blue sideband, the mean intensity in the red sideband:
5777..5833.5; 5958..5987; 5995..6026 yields -0.9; 1.22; 1.14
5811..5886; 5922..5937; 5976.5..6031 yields 0.2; 1.22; 1.16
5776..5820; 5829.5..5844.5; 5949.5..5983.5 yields -0.8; 1.2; 1.19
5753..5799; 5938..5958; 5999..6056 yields 0.1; 1.22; 1.18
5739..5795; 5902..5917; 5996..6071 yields 0.3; 1.22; 1.19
